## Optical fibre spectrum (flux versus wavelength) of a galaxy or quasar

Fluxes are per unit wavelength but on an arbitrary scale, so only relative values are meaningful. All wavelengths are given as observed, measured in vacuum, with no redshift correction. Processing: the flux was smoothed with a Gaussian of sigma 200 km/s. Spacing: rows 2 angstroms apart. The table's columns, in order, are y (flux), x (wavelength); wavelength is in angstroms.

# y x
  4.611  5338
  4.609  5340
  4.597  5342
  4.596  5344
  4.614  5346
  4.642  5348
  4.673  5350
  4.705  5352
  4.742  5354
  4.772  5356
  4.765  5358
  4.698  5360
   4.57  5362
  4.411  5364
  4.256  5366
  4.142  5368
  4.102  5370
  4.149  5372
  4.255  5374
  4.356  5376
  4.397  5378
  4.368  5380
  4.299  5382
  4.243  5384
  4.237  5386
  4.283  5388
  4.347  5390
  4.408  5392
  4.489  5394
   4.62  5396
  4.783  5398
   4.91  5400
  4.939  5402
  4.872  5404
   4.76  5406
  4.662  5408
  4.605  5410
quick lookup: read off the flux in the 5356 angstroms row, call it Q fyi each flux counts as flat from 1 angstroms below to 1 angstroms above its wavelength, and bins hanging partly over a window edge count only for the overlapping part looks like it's 4.772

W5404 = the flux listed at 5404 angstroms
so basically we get 4.872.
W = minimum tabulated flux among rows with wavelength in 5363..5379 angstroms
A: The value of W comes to 4.102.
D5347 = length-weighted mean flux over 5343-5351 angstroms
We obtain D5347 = 4.63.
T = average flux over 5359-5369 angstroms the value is 4.42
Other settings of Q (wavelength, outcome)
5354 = 4.742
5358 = 4.765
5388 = 4.283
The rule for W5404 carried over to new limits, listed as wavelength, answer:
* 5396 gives 4.62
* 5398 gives 4.783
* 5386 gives 4.237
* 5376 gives 4.356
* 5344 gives 4.596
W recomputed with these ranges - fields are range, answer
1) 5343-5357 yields 4.596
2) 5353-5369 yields 4.142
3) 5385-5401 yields 4.237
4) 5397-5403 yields 4.783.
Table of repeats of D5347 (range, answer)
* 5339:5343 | 4.6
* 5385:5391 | 4.29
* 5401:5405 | 4.91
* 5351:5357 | 4.74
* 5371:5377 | 4.25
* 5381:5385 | 4.27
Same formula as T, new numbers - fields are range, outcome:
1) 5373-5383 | 4.33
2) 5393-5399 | 4.63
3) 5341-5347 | 4.6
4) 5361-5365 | 4.49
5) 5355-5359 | 4.77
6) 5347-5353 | 4.67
